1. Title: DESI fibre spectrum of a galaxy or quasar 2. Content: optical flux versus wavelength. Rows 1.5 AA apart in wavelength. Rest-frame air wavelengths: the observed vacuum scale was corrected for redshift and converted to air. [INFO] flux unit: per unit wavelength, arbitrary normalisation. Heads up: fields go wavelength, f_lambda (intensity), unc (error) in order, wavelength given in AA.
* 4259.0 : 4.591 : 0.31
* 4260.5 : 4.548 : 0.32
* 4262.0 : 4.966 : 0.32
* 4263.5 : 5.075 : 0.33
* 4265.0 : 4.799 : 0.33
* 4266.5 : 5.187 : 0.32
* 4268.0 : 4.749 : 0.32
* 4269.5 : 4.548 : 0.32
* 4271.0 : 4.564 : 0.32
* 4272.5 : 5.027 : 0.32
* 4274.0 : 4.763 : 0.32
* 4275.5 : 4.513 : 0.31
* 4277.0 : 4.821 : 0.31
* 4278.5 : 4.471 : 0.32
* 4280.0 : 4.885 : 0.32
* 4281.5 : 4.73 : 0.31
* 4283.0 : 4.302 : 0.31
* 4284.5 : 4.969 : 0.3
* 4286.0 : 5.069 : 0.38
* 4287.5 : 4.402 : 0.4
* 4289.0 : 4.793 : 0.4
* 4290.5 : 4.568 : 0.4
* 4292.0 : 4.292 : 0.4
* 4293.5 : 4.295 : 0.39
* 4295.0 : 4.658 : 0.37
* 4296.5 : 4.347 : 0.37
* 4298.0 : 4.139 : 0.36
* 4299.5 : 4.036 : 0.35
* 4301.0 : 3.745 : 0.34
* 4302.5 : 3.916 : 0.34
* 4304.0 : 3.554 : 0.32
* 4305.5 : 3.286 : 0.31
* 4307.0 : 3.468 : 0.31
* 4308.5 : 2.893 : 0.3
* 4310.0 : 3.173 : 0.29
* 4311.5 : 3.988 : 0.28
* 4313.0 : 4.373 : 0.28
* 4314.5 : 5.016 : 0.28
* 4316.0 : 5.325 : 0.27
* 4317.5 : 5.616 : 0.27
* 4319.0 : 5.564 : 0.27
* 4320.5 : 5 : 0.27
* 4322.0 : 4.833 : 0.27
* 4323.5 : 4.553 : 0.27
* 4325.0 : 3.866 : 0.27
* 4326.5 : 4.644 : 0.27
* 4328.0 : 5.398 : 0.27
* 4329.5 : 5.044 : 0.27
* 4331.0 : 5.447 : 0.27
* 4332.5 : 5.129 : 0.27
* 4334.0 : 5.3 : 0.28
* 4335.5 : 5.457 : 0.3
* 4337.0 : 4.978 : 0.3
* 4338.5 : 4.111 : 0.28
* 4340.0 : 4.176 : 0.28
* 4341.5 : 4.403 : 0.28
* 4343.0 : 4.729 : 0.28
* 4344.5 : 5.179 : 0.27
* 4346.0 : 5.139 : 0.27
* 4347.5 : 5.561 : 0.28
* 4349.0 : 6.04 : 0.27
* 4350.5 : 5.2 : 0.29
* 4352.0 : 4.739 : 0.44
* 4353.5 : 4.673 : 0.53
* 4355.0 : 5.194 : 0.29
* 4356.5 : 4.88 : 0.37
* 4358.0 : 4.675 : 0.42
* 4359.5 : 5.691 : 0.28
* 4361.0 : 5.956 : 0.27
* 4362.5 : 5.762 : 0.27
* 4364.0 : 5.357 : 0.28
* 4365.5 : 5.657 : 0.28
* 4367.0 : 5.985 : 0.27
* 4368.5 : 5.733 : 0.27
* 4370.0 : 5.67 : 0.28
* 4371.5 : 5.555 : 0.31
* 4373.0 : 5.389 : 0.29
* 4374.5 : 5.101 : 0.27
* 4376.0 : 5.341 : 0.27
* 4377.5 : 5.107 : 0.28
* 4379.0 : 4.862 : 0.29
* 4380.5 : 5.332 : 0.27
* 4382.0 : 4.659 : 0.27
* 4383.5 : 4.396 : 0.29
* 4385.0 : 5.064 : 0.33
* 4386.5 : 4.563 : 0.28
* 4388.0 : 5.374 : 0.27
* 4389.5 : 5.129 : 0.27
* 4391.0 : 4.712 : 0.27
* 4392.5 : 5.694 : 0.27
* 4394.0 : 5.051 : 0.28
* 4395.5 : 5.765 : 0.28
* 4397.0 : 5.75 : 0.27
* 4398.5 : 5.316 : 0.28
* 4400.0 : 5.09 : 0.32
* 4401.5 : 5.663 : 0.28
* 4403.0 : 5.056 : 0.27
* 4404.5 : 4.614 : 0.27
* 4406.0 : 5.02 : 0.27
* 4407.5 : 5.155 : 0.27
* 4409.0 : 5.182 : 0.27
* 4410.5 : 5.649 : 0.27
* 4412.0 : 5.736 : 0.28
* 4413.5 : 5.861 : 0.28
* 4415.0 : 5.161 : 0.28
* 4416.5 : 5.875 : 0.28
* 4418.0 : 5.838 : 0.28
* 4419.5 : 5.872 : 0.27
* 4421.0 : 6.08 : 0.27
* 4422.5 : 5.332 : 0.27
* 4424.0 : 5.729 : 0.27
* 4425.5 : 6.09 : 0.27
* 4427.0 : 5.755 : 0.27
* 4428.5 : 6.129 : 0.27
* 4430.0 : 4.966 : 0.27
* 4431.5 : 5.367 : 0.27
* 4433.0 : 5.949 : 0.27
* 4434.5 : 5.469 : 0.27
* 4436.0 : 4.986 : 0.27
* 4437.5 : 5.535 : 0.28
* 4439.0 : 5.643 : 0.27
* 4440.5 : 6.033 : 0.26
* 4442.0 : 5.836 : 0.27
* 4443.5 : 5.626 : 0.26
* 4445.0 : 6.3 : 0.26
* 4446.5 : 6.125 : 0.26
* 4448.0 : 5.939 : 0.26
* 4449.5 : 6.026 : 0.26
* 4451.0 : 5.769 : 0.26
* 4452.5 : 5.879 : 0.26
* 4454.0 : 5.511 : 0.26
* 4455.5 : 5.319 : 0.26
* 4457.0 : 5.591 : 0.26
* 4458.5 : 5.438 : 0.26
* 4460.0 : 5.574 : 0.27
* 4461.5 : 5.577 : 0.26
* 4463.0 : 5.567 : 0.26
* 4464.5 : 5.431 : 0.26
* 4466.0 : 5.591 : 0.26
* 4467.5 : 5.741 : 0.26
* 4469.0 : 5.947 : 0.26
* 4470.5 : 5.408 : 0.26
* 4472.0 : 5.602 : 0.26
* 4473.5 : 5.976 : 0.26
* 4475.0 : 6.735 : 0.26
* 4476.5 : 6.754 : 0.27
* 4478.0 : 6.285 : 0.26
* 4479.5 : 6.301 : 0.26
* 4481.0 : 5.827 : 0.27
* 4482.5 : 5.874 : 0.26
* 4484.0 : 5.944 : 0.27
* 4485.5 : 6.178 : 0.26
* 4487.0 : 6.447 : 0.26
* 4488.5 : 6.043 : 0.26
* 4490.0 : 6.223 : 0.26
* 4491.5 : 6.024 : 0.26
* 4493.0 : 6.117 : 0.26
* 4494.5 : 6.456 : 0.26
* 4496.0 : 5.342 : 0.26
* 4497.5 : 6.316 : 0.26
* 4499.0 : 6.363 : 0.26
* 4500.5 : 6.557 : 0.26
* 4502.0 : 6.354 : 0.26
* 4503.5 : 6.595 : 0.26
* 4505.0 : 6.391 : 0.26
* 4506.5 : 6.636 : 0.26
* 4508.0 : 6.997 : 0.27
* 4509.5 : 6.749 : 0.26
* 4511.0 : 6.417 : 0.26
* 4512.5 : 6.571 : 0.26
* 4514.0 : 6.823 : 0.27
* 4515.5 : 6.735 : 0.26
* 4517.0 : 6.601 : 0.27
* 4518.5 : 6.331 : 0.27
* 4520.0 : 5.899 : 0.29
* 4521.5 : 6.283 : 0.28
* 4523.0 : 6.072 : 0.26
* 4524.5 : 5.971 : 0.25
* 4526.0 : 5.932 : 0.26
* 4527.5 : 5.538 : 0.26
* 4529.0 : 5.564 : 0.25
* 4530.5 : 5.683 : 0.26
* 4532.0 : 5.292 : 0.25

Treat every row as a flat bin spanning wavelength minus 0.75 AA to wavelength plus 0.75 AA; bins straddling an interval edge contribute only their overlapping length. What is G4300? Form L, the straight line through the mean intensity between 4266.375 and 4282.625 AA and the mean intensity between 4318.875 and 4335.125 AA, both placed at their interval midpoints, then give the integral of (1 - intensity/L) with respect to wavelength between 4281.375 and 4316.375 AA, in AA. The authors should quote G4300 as 4.6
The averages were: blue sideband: 4.72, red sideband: 4.97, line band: 4.2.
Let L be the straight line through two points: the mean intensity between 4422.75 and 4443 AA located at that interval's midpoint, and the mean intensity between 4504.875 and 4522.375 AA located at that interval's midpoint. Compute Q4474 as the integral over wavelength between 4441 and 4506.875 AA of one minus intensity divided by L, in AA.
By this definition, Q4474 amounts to 1.2 AA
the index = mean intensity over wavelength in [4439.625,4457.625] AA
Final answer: 5.83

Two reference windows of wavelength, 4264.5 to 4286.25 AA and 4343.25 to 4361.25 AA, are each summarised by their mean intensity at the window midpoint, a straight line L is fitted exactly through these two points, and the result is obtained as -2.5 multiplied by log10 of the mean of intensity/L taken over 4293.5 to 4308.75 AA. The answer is 0.26 mag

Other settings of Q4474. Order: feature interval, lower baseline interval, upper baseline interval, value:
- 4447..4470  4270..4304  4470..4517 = 1.3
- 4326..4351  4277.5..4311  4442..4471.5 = -2.5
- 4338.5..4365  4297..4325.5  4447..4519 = -2.5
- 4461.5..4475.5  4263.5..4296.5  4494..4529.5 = 0.6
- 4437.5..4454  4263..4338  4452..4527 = -0.4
